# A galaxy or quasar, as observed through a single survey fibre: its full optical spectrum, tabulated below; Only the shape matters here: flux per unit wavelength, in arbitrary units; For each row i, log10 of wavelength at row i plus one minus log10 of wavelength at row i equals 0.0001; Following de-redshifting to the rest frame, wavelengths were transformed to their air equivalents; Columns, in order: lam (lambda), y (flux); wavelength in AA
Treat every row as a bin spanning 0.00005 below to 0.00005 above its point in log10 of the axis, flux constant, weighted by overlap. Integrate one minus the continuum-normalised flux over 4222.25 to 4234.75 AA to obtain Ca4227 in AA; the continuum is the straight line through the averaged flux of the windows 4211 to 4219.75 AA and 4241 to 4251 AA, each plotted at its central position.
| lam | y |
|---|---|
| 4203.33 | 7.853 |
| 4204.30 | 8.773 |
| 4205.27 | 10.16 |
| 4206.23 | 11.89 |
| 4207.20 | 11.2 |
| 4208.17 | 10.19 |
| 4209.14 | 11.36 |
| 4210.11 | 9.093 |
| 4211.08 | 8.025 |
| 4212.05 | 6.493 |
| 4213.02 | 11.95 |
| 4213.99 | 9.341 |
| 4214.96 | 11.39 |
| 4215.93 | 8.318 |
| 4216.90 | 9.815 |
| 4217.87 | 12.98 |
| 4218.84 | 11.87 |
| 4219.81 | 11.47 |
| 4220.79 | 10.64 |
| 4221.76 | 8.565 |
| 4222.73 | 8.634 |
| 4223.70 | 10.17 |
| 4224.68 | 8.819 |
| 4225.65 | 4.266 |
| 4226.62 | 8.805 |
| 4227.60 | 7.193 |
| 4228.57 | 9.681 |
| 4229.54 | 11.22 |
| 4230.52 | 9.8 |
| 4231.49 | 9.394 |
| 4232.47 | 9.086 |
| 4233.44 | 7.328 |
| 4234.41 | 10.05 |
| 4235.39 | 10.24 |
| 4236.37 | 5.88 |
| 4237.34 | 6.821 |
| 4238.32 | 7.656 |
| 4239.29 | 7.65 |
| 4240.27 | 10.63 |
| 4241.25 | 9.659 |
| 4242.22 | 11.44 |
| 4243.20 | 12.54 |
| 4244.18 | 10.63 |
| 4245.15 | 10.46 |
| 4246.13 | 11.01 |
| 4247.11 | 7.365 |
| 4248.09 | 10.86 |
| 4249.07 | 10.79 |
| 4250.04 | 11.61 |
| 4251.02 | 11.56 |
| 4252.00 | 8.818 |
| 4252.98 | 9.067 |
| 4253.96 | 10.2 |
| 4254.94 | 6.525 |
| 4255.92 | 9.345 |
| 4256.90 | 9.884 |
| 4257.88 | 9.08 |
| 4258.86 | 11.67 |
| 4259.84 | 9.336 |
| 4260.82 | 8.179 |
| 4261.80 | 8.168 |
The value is 2.0 AA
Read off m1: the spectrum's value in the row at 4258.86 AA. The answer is 11.67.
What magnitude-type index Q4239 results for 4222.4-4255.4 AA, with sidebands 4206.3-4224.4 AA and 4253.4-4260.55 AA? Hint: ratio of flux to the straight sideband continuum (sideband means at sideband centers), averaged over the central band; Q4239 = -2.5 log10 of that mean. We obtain 0.05 mag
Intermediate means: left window 10.1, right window 9.39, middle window 9.3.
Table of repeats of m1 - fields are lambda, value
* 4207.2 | 11.2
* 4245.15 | 10.46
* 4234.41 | 10.05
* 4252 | 8.818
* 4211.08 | 8.025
